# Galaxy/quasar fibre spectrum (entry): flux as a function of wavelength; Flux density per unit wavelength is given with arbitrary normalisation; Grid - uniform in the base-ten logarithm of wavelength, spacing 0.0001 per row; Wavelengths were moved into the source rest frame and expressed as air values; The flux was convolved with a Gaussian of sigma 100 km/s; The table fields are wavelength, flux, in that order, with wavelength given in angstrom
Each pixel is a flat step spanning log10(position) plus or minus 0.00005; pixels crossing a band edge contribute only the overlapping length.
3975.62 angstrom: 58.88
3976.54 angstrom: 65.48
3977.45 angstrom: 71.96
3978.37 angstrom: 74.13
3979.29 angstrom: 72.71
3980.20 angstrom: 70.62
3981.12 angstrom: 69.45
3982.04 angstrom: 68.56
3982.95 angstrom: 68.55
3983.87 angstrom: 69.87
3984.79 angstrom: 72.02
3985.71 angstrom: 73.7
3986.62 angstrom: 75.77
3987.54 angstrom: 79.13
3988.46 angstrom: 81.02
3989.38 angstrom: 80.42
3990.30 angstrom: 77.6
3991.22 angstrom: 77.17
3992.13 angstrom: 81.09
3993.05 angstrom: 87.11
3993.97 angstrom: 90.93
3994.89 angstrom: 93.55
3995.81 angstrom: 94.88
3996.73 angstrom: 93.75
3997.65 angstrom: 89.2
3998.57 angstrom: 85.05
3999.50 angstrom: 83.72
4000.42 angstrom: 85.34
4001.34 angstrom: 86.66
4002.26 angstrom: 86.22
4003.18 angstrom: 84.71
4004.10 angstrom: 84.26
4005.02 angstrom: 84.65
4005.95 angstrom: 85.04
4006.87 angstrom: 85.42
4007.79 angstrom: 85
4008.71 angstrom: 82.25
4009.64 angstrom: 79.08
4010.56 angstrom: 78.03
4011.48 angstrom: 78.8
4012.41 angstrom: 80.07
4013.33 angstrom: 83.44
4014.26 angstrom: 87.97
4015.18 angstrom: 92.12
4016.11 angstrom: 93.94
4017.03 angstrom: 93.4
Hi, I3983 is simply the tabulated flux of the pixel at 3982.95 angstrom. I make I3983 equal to 68.55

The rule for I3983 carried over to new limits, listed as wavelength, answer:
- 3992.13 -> 81.09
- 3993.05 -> 87.11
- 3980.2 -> 70.62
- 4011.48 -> 78.8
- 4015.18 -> 92.12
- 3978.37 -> 74.13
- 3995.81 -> 94.88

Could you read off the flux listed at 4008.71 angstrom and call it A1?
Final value 82.25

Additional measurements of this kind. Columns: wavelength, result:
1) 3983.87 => 69.87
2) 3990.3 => 77.6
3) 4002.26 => 86.22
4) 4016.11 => 93.94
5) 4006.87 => 85.42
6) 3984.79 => 72.02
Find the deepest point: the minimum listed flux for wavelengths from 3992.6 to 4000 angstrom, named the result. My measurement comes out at 83.72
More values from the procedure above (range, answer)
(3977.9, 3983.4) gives 68.55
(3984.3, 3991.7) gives 72.02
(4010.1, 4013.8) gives 78.03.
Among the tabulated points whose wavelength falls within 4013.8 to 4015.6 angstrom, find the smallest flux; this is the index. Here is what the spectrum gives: 87.97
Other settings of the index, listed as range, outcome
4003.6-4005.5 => 84.26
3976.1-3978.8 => 65.48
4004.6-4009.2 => 82.25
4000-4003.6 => 84.71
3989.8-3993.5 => 77.17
